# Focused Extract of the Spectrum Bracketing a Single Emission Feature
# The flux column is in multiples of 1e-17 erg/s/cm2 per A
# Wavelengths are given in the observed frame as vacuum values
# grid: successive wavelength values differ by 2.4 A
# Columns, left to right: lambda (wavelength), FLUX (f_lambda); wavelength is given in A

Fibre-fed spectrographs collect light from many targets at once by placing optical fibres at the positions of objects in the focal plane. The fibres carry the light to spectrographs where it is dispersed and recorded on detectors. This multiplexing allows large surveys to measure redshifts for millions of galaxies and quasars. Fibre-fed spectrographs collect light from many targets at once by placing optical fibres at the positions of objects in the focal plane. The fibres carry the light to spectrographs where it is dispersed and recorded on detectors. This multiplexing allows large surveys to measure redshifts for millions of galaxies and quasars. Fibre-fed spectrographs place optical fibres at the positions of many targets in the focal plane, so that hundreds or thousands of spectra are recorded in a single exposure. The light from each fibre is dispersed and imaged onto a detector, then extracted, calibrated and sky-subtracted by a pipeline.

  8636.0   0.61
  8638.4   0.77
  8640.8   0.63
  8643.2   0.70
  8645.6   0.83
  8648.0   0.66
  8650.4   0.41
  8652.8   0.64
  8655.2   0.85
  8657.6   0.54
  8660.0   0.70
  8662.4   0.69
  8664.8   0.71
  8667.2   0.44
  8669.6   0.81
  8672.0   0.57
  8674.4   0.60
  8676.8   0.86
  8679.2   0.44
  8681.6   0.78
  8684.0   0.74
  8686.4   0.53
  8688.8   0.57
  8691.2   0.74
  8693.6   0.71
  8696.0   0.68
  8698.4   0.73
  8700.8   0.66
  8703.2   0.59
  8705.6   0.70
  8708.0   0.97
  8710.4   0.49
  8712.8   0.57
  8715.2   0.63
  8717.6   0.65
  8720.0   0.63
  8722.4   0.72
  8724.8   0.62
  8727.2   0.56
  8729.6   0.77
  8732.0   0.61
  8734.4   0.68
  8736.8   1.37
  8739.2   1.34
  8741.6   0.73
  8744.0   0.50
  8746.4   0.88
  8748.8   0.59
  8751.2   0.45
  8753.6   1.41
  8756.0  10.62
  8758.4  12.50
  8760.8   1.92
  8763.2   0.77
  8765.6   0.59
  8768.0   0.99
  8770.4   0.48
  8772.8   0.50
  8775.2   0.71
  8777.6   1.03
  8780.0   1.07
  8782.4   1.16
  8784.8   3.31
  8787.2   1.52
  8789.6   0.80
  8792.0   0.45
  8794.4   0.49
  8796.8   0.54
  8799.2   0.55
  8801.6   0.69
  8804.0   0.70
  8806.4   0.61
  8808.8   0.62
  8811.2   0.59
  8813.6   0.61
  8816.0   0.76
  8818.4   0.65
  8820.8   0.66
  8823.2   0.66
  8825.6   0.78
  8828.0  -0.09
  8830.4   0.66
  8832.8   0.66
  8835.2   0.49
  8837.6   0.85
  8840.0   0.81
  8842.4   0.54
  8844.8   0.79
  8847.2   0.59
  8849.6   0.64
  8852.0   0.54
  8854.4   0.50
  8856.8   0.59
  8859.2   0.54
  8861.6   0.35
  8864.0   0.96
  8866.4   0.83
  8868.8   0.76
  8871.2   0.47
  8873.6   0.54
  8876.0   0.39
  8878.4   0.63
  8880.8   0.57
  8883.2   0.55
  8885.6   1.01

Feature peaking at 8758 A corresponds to H-alpha 6563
